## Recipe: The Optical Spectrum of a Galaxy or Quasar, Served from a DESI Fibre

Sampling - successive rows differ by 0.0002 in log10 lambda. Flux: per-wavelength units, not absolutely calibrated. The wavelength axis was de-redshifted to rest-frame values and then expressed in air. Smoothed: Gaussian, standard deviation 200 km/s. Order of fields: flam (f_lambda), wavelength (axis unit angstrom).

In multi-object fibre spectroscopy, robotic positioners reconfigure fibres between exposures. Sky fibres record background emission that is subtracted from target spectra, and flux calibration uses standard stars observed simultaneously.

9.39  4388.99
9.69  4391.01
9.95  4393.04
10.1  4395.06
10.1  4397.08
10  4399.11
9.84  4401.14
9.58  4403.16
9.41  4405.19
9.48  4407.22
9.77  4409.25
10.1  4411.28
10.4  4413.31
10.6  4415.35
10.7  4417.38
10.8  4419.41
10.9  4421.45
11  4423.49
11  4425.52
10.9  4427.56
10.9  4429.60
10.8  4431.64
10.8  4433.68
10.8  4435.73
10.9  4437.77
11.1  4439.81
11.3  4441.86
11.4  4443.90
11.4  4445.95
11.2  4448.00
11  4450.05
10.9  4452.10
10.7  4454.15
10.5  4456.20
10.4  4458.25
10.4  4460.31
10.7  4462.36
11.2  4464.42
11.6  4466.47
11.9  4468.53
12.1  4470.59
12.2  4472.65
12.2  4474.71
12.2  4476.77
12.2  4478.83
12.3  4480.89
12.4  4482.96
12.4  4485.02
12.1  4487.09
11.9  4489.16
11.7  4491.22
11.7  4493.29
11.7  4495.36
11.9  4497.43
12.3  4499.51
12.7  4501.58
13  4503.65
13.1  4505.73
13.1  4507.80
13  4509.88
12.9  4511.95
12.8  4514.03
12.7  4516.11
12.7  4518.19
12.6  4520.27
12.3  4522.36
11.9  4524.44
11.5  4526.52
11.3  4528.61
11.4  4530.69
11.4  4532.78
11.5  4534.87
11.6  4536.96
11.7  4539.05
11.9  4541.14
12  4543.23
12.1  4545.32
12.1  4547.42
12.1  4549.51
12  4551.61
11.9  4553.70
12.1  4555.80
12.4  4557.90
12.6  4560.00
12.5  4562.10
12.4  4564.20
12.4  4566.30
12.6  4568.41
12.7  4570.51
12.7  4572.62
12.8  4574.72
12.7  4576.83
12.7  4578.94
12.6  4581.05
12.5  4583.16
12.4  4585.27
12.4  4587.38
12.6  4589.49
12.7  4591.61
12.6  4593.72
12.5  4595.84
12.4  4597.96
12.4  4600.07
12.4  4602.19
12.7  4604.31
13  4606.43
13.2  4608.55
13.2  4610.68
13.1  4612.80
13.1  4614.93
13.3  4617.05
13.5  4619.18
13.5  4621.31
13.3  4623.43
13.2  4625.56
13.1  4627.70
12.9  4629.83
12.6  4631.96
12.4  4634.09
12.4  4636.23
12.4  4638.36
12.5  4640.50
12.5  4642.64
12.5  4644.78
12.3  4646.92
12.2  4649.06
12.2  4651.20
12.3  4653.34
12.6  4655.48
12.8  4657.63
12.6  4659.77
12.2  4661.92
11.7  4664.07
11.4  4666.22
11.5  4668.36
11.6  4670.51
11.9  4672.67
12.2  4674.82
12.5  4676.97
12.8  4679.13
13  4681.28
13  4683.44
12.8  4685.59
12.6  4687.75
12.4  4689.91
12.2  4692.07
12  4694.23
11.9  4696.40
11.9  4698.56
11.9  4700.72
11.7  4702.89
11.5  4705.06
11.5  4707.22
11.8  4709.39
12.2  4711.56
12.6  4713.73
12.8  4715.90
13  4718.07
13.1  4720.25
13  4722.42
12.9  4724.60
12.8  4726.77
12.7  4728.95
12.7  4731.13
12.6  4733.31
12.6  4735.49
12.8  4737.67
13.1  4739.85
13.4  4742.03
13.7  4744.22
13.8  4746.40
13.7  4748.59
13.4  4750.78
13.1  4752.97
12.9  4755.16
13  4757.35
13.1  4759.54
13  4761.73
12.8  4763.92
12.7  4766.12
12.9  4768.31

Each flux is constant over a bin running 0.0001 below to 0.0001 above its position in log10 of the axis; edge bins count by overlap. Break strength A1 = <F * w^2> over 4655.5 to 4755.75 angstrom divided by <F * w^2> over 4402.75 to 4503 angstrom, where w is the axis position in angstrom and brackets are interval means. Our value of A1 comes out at 1.25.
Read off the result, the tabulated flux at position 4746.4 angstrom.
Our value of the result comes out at 13.8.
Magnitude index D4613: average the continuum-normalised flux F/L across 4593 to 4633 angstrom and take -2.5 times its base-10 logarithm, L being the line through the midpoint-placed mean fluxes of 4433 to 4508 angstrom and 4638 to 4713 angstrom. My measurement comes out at -0.08 mag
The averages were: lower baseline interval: 11.6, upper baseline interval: 12.2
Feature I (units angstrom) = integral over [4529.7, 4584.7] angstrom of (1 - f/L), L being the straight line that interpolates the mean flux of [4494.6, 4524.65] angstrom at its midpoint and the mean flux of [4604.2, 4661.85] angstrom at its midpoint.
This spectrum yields 2.0 angstrom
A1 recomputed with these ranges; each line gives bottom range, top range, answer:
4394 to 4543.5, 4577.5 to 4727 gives 1.19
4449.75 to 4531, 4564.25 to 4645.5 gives 1.12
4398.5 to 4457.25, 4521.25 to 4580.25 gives 1.20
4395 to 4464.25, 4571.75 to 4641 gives 1.30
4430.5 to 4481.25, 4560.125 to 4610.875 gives 1.18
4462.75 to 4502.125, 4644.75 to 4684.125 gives 1.11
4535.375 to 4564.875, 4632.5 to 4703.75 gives 1.07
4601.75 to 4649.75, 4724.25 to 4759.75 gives 1.07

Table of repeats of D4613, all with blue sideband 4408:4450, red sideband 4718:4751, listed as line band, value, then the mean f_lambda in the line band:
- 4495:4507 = -0.104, 12.5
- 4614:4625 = -0.095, 13.3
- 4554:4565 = -0.051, 12.4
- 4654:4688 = 0.025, 12.3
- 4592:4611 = -0.052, 12.7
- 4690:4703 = 0.071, 12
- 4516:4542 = -0.027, 11.9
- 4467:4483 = -0.091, 12.2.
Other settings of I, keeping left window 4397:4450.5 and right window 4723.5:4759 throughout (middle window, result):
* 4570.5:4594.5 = -1.57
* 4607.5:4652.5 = -2.28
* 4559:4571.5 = -0.88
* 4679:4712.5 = 1.41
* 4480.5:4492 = -1.08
